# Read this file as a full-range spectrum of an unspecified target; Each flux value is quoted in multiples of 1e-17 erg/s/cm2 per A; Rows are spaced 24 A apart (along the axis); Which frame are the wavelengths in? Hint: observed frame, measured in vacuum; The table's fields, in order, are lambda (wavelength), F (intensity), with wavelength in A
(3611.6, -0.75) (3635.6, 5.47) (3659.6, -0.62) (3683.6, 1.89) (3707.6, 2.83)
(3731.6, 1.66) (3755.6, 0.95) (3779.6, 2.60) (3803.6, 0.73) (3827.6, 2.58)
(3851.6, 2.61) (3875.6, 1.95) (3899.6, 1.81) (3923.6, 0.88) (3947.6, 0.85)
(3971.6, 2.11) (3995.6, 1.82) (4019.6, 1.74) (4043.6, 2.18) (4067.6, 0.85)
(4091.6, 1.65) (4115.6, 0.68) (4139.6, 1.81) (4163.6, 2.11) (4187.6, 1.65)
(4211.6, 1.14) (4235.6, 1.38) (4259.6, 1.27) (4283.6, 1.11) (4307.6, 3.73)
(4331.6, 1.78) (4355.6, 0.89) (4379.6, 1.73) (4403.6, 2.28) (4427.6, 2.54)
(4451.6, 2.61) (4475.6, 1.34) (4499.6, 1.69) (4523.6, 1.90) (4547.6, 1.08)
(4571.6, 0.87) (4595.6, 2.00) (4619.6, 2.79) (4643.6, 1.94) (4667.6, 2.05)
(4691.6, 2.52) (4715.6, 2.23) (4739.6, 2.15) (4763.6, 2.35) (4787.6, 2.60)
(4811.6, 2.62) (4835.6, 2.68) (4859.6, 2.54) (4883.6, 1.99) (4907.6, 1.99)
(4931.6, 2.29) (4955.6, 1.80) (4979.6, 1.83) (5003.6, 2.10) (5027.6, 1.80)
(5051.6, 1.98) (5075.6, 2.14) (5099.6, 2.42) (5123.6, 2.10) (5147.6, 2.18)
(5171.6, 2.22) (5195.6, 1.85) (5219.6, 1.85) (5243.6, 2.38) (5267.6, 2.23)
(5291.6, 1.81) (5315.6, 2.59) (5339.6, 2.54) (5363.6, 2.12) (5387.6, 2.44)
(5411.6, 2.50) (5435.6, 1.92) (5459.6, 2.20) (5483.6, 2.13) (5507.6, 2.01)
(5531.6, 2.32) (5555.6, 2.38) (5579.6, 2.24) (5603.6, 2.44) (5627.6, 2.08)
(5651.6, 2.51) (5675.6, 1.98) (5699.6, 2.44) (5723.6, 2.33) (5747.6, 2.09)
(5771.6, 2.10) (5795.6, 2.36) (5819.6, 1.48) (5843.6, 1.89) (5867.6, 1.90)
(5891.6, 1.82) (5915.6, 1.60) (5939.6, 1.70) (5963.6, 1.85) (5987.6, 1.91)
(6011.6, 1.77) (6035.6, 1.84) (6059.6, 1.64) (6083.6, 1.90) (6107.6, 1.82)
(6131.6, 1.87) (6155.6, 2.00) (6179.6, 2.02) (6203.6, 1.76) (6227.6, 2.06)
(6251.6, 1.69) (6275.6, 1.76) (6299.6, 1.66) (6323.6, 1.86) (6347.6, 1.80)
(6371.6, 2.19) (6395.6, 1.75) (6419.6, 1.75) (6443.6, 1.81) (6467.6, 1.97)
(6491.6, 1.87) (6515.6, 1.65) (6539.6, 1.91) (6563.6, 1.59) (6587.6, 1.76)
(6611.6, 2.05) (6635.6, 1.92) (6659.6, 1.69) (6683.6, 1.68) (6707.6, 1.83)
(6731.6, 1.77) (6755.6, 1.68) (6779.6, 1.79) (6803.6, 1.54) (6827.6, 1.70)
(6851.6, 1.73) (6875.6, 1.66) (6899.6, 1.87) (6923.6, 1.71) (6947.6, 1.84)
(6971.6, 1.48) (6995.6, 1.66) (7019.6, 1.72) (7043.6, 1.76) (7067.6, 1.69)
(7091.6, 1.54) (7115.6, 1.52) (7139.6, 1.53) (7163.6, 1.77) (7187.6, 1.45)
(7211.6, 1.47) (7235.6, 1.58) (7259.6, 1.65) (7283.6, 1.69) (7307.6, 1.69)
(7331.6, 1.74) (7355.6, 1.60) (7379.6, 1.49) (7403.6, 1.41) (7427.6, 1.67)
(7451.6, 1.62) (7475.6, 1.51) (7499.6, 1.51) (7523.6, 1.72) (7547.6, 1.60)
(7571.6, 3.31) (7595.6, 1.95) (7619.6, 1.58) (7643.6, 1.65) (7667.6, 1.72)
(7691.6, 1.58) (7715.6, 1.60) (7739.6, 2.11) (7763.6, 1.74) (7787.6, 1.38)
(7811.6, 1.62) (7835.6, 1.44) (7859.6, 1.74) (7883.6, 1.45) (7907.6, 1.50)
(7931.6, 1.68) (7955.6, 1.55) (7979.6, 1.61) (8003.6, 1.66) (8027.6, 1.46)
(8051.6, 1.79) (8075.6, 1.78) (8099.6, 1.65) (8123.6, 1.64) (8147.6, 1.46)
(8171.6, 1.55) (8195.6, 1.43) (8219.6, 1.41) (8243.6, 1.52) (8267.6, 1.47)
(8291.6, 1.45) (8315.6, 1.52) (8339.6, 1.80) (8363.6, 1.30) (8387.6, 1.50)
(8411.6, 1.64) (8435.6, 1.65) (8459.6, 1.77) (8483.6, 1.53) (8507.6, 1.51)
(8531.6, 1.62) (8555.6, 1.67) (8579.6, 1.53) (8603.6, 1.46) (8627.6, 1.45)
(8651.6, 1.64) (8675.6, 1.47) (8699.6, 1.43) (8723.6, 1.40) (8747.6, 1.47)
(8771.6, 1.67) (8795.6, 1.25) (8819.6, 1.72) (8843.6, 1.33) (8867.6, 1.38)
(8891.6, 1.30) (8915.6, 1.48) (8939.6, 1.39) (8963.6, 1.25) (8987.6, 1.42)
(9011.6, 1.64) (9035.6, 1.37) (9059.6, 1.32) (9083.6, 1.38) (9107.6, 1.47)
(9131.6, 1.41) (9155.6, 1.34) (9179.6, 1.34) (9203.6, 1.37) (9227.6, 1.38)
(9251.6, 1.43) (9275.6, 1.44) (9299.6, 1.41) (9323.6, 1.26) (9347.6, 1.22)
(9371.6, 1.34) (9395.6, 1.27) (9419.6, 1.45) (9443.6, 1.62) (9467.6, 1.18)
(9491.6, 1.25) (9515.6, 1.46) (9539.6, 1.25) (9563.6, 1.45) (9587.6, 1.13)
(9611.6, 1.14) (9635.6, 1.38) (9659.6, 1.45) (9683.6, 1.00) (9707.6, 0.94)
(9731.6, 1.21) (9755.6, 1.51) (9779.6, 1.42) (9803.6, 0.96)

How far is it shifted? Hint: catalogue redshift 0.153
